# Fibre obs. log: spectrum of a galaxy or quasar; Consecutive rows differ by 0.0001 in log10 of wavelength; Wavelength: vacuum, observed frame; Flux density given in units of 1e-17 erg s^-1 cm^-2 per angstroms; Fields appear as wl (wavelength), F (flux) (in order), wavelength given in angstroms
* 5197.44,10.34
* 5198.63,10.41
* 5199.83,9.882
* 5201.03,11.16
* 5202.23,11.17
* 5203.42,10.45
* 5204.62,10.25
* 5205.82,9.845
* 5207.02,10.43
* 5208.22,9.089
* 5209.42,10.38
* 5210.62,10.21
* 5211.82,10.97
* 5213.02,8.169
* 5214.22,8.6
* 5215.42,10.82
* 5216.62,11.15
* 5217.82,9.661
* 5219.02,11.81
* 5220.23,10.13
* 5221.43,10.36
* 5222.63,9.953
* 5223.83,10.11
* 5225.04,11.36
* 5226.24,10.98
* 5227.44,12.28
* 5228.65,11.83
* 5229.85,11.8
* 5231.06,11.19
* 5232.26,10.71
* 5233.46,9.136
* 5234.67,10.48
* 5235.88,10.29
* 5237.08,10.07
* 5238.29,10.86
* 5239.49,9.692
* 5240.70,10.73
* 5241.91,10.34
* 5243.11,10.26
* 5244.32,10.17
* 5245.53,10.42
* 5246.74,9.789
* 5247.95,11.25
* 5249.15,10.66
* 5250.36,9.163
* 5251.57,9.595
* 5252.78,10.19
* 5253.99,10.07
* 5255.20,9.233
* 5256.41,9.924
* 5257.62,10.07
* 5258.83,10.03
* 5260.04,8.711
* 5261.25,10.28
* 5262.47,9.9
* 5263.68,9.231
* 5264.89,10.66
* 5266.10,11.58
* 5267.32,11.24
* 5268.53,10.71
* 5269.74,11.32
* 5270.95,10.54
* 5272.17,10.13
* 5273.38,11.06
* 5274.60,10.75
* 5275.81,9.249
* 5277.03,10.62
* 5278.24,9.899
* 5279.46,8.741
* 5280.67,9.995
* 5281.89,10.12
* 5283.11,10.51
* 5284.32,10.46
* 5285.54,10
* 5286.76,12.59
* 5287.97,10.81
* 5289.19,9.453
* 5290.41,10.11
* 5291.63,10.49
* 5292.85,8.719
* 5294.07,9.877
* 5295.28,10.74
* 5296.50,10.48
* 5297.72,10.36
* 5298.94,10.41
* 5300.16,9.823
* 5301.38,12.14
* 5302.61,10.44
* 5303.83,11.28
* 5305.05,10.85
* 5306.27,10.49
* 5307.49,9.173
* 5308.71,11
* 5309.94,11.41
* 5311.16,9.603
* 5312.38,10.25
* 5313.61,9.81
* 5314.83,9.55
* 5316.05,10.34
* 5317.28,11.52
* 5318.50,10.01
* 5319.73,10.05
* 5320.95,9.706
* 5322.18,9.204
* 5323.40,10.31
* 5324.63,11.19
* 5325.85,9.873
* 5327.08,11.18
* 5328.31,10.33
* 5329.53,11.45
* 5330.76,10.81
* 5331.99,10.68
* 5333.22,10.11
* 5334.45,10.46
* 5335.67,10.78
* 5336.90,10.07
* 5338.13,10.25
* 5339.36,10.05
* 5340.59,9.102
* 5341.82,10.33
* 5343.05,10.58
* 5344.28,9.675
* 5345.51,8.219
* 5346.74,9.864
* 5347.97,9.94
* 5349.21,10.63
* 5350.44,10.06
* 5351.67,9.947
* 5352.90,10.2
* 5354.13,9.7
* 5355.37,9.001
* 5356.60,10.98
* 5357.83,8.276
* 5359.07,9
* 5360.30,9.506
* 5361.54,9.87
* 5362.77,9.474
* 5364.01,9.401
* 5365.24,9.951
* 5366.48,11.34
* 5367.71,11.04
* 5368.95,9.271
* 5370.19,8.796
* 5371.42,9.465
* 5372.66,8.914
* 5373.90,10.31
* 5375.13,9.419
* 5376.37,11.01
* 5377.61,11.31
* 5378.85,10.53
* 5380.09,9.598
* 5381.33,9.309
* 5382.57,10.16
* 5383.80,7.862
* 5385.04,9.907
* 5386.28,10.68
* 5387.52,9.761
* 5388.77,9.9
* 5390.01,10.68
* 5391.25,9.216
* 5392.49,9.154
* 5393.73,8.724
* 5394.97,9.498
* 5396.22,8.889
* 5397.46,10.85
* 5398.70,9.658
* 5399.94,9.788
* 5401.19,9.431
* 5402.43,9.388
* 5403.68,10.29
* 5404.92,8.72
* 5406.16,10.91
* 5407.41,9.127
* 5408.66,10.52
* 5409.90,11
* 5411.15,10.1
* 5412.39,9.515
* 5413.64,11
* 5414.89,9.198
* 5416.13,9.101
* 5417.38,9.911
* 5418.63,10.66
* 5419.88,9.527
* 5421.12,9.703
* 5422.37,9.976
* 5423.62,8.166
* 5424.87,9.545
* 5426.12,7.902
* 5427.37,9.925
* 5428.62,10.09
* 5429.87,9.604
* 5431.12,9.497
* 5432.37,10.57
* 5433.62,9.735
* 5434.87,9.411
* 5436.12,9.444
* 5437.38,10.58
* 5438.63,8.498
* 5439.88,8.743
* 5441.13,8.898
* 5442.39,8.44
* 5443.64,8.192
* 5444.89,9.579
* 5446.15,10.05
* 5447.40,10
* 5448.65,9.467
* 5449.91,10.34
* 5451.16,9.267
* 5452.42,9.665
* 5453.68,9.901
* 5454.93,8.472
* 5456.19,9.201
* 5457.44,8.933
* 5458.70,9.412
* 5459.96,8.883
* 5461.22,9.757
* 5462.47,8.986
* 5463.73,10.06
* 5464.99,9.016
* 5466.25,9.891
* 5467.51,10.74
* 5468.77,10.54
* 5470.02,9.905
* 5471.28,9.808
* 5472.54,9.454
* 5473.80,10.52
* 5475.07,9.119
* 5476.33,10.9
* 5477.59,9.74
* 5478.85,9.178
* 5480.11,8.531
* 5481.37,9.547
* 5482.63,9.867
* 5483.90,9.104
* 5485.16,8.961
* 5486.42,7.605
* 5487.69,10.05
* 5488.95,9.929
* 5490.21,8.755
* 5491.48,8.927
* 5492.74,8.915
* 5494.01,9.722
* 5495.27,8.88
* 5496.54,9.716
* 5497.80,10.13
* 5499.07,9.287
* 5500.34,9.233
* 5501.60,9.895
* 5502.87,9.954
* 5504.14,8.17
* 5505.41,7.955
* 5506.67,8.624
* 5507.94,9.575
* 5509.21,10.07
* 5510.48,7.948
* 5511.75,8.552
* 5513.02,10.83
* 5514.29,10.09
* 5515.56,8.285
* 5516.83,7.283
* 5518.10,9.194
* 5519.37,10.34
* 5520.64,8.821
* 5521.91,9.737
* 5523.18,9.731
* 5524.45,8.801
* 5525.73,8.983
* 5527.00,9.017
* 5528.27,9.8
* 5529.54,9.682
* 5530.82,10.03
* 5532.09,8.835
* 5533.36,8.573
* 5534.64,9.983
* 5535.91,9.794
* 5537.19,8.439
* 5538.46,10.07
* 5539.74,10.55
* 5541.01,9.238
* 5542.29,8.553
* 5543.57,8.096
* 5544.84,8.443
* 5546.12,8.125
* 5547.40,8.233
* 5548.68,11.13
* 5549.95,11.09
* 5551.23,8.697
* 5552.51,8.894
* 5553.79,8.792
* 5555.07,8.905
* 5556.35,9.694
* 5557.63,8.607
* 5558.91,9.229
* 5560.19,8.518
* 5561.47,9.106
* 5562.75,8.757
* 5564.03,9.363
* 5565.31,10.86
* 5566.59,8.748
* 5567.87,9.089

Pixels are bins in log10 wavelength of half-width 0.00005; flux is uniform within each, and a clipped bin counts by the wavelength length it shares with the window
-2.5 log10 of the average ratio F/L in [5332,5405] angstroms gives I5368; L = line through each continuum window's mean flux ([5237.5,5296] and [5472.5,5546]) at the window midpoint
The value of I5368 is 0.00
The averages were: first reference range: 10.2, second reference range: 9.27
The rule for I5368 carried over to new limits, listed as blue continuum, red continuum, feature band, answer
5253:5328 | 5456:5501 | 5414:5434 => 0.015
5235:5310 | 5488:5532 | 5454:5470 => -0.006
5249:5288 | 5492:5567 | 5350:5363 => 0.028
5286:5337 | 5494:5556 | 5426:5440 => 0.019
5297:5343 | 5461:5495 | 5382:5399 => 0.041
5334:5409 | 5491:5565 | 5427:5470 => -0.001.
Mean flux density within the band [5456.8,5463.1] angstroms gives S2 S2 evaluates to 9.2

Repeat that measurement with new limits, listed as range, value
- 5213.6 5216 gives 9.69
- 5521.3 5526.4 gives 9.31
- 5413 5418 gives 9.8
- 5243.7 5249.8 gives 10.4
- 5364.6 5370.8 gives 10.1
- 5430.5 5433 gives 10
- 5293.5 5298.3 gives 10.4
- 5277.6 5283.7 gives 9.85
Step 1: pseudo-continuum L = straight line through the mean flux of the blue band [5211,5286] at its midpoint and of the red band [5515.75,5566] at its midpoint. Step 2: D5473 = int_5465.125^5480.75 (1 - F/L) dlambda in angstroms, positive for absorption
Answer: -0.6 angstroms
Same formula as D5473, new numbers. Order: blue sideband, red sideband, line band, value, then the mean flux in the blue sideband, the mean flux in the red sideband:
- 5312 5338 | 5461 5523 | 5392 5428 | 0.7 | 10.4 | 9.39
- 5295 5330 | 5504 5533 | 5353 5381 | 0.8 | 10.4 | 9.16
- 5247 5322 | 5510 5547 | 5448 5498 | -0.4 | 10.3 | 9.17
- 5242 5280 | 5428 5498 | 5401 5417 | -0.4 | 10.2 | 9.48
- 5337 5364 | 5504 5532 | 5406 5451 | -0.7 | 9.74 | 9.17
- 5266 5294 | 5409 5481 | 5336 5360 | 0.6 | 10.4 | 9.59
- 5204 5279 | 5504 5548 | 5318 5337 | -0.8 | 10.3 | 9.11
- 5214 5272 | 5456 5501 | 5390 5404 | 0.3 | 10.4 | 9.48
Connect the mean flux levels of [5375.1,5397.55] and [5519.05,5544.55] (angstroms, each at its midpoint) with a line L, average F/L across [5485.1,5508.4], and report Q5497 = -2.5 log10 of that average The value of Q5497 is 0.03 mag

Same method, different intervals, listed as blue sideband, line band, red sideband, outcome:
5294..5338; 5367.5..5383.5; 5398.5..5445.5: 0.011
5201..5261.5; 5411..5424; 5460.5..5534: -0.009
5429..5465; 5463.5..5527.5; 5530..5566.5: -0.005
